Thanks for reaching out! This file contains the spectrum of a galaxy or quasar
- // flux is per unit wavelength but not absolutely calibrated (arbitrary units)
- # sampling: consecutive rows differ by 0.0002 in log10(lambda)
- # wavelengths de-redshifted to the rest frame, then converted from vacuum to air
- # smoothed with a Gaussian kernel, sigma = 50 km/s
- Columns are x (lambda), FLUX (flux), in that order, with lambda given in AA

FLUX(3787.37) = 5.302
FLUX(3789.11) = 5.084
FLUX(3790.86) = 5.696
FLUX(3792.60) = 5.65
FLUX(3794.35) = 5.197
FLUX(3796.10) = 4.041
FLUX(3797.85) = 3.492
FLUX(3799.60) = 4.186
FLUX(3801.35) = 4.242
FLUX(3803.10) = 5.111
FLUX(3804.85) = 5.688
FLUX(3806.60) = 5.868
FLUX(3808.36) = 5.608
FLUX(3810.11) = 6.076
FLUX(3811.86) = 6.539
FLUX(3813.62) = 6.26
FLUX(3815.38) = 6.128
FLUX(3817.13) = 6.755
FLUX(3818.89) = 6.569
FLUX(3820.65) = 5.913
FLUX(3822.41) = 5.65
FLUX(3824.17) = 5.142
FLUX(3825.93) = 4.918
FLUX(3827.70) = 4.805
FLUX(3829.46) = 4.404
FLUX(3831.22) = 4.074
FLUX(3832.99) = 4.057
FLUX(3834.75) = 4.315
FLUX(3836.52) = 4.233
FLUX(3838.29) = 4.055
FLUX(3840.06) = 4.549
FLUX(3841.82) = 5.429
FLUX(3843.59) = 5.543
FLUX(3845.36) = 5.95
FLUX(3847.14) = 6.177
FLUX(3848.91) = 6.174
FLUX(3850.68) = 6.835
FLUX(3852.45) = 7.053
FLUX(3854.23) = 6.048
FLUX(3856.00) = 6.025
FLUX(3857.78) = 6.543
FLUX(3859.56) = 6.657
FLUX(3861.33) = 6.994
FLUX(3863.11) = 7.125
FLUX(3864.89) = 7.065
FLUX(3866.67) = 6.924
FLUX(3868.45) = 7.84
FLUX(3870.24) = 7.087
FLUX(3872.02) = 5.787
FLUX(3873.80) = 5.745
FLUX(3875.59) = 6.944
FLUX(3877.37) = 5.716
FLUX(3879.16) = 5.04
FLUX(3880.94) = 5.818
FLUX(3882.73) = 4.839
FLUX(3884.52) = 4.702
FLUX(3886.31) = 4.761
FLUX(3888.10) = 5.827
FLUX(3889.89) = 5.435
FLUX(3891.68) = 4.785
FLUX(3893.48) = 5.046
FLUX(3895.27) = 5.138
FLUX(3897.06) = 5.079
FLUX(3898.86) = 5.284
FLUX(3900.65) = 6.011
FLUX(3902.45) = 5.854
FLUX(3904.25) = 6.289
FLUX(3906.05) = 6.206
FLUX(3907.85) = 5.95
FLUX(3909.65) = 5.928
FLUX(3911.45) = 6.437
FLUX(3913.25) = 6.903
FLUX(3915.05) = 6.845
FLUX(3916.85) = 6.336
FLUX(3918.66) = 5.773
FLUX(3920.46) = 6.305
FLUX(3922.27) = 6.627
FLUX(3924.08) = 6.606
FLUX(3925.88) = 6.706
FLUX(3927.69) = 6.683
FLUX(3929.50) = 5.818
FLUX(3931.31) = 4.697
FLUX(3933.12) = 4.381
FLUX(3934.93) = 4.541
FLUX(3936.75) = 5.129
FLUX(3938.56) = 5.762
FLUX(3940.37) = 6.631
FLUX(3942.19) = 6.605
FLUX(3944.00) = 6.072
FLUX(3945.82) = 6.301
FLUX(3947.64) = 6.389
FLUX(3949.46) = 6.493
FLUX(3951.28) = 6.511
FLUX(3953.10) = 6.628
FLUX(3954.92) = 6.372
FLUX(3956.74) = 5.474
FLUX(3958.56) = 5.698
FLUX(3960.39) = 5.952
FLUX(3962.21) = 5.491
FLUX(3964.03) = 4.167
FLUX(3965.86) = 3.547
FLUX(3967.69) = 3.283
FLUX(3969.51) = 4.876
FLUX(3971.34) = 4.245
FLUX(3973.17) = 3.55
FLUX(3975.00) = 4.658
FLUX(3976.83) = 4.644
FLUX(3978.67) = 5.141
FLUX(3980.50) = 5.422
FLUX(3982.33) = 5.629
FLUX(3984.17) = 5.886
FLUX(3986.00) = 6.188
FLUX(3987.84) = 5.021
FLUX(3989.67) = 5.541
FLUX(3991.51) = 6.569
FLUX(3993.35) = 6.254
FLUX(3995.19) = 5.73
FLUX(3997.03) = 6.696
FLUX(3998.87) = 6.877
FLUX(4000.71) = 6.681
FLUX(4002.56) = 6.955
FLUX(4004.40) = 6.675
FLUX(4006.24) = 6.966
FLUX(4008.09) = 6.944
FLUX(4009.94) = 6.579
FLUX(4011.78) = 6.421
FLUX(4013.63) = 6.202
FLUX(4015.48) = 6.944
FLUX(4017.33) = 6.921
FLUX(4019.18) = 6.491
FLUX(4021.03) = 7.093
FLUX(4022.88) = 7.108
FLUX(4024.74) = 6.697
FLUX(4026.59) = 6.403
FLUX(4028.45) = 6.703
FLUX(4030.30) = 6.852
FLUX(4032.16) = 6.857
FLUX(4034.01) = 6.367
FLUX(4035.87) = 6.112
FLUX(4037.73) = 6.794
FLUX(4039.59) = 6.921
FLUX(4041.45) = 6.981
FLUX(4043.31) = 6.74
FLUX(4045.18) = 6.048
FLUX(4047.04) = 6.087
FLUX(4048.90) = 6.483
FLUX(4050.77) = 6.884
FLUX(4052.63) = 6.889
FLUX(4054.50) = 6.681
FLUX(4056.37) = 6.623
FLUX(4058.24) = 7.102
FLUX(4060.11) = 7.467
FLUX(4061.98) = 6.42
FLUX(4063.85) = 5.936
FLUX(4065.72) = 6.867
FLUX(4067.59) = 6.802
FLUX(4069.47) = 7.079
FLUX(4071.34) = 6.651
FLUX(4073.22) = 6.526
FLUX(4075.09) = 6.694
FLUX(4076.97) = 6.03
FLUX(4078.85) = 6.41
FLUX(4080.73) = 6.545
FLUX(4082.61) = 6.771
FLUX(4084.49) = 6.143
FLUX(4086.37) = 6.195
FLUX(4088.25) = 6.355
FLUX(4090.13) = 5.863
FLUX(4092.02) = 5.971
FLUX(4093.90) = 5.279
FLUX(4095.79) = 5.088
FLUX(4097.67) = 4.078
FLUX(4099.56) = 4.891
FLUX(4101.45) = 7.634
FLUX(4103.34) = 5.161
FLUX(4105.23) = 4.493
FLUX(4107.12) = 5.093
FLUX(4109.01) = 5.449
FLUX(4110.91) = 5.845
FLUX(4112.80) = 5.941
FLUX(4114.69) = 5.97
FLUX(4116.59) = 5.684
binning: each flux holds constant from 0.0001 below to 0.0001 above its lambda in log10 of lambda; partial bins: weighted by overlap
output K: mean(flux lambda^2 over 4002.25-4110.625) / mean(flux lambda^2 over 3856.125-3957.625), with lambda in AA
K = 1.14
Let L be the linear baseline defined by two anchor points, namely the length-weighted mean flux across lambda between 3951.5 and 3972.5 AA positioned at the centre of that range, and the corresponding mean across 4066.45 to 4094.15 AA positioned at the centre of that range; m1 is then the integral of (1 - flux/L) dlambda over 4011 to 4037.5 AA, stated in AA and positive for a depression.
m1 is -4.1 AA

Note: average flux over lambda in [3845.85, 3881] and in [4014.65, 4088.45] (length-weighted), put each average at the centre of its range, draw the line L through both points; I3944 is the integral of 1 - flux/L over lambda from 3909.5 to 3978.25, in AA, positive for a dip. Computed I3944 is 9.5 AA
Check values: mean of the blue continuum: 6.49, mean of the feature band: 5.65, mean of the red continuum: 6.64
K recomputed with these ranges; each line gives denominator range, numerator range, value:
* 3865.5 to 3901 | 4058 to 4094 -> 1.25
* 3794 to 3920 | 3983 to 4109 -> 1.23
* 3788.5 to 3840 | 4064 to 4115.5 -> 1.34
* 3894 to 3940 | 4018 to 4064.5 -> 1.21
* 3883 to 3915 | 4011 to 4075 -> 1.27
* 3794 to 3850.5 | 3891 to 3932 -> 1.20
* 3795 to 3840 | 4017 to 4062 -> 1.47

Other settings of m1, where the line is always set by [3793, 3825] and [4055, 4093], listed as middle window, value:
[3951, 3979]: 5.1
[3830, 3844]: 2.7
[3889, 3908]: 1.0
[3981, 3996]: 0.8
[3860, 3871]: -2.8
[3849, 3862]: -2.1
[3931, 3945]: 1.1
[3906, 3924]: -1.4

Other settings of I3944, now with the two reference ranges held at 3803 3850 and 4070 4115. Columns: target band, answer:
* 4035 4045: -1.50 AA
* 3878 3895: 1.16 AA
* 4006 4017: -1.77 AA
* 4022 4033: -1.90 AA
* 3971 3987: 1.74 AA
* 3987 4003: -1.48 AA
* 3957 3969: 1.95 AA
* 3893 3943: -3.05 AA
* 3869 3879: -1.31 AA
